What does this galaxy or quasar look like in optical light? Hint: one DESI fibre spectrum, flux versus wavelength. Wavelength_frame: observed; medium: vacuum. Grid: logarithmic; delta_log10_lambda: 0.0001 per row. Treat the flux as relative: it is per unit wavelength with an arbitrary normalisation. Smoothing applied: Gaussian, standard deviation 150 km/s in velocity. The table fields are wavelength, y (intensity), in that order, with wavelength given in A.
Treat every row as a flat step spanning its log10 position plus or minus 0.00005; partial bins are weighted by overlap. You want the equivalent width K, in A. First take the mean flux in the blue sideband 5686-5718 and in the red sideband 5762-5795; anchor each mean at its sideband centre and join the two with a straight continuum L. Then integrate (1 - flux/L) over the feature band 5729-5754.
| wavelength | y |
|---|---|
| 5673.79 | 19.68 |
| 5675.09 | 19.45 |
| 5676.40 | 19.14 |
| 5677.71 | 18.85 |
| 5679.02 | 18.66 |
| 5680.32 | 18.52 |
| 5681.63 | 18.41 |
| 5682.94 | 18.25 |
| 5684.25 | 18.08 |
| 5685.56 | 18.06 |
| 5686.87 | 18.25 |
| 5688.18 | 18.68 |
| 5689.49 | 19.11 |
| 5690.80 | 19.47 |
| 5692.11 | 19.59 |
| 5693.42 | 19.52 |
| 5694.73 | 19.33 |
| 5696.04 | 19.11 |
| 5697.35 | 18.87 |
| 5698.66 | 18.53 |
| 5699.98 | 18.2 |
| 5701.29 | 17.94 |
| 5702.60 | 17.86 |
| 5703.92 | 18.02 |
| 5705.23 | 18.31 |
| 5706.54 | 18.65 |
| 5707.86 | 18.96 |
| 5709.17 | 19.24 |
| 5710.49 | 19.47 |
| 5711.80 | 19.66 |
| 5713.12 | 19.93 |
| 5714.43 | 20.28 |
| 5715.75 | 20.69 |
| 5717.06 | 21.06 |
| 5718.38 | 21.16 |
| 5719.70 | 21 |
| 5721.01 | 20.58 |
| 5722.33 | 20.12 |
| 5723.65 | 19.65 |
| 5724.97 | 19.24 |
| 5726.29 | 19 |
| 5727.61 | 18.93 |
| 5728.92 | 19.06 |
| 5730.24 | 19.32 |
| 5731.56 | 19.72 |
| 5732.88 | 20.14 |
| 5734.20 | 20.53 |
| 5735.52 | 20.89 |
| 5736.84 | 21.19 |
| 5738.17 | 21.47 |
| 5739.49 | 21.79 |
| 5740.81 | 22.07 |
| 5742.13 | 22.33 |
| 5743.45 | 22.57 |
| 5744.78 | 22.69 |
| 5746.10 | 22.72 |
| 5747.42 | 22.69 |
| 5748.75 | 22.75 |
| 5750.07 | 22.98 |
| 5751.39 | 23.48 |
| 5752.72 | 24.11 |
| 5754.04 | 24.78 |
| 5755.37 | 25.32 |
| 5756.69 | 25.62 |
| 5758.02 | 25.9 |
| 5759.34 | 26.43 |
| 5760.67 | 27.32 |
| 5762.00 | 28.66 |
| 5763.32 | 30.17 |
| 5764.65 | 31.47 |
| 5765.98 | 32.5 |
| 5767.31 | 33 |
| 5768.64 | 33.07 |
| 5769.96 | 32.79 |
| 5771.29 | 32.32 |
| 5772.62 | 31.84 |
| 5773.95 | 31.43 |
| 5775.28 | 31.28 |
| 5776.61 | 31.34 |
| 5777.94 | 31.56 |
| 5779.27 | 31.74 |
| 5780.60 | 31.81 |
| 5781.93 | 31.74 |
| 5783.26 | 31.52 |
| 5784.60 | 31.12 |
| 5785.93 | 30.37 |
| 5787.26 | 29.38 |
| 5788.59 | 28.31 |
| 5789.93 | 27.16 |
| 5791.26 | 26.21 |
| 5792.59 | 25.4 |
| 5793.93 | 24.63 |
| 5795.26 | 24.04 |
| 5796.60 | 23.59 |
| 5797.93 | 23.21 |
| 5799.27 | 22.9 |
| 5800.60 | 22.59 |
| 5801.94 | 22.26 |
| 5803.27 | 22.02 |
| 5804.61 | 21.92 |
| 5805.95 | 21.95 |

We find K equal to 3.1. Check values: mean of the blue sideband 19.1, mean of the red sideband 30.4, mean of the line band 21.9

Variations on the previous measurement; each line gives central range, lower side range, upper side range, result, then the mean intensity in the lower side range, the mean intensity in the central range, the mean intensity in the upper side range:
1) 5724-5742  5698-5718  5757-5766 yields 2.47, 19.1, 20.3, 28.5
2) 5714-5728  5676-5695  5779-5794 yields 1.40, 18.8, 20.2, 29.2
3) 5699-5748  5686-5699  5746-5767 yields 5.10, 19.1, 20.2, 26.3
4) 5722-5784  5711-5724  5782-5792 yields -1.18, 20.4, 25.6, 29.3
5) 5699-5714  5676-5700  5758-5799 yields 1.56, 18.8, 18.8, 29.4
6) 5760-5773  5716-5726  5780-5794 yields -2.44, 20.4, 31.3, 29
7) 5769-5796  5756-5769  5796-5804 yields -4.13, 29.3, 29.8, 22.8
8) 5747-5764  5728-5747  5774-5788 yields -0.06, 21.2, 25.4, 31.2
